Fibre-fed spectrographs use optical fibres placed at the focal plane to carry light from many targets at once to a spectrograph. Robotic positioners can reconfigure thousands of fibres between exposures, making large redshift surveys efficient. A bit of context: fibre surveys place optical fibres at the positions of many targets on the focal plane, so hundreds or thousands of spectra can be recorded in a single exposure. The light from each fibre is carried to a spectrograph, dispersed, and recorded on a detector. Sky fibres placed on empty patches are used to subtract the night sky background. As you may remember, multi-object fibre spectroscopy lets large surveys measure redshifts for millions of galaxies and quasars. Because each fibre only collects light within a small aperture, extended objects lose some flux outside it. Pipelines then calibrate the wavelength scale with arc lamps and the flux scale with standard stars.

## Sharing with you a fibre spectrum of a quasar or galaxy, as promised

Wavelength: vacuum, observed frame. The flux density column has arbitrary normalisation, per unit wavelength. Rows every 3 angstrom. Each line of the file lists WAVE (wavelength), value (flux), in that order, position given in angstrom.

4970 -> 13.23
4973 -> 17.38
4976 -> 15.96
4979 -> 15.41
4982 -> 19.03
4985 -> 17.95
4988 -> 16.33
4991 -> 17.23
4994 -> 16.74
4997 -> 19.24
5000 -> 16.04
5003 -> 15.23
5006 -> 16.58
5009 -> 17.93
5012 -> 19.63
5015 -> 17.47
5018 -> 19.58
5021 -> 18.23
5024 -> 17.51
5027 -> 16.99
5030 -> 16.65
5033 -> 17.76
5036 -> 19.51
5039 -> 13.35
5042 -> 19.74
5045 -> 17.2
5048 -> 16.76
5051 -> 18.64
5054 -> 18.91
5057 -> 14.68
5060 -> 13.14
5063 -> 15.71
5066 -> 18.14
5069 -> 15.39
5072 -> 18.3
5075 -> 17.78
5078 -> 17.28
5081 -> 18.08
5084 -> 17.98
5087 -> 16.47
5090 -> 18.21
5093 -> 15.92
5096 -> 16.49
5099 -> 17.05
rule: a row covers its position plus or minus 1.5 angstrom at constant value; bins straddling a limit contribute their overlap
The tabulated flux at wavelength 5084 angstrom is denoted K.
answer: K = 17.98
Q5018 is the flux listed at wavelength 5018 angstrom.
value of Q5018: 19.58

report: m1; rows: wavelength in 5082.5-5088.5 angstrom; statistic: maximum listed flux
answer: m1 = 17.98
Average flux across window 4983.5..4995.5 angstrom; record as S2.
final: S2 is 17.1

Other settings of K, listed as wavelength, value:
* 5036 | 19.51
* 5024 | 17.51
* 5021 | 18.23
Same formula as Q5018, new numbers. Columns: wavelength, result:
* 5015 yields 17.47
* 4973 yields 17.38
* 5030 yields 16.65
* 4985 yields 17.95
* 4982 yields 19.03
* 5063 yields 15.71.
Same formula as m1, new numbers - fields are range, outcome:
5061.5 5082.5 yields 18.3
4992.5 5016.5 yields 19.63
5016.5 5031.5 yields 19.58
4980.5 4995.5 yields 19.03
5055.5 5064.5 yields 15.71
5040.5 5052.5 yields 19.74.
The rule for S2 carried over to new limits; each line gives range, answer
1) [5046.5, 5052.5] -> 17.7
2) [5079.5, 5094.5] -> 17.3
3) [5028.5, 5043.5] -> 17.4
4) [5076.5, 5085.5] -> 17.8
